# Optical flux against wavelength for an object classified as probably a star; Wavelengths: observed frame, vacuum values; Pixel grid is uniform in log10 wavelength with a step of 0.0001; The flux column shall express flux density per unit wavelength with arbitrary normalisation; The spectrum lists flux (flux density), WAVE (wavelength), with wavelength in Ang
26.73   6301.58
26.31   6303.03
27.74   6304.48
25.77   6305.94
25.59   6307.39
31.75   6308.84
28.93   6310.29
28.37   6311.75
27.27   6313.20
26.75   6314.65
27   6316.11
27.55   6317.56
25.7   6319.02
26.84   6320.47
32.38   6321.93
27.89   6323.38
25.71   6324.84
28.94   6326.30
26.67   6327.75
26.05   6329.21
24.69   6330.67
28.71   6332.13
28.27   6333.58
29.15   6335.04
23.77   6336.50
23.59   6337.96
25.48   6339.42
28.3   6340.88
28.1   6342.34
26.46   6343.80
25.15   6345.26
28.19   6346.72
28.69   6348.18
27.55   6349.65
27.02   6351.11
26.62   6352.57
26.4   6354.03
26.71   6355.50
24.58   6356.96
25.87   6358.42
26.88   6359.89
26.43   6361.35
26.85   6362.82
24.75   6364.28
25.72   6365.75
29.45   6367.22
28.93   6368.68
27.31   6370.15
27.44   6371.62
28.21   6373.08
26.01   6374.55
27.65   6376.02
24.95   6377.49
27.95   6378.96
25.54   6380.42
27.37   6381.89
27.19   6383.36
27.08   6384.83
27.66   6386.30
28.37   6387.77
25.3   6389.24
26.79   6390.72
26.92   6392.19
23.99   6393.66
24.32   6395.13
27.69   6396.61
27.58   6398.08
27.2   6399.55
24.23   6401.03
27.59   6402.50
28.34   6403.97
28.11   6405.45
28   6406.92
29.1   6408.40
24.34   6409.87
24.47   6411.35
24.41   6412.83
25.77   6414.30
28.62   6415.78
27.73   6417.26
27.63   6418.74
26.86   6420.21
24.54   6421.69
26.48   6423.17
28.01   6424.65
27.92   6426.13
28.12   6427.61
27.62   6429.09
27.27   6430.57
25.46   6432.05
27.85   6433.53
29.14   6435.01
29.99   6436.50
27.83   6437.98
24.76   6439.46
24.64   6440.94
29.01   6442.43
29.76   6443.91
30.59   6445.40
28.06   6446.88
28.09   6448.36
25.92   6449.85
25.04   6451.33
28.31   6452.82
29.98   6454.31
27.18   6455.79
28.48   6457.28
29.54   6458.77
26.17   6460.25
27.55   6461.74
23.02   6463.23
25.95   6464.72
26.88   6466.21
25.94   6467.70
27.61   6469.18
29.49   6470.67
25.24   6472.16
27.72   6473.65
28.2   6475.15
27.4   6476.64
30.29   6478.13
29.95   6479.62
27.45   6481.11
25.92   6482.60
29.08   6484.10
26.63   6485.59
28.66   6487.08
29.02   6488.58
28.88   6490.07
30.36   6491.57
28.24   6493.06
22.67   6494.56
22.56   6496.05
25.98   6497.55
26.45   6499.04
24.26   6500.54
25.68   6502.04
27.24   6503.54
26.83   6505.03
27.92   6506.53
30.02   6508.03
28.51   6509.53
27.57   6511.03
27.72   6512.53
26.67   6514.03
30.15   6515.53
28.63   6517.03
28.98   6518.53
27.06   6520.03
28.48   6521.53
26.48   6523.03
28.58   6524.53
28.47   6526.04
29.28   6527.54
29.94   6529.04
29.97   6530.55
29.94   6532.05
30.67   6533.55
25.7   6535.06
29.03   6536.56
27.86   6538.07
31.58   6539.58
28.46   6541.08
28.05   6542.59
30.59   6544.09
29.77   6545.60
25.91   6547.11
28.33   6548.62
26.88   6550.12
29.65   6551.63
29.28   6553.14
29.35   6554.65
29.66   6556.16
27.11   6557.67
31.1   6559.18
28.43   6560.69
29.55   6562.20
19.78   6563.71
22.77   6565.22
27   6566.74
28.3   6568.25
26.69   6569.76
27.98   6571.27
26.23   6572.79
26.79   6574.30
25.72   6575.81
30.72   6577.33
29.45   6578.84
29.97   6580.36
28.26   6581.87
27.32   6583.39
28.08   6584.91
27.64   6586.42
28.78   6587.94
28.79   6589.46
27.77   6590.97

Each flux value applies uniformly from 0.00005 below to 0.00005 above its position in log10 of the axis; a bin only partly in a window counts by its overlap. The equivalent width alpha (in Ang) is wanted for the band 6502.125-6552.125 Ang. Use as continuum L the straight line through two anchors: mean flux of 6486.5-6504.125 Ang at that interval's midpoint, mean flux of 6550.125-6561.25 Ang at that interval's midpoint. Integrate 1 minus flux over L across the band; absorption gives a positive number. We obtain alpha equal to -1.00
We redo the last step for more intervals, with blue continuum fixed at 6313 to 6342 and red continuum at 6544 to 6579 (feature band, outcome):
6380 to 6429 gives 0.86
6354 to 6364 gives 0.36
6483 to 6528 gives 0.01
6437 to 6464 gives -0.07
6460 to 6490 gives 0.00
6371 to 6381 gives 0.13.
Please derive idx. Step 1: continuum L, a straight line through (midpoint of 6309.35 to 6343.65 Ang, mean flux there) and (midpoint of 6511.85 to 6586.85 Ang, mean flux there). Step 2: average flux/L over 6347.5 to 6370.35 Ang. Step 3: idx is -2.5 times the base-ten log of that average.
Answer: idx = 0.02 mag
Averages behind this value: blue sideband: 27.2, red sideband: 28.2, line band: 26.8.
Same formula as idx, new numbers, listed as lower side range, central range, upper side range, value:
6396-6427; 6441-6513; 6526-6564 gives 0.01 mag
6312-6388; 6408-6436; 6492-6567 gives 0.02 mag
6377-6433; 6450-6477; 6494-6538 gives 0.00 mag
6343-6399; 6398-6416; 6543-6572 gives 0.01 mag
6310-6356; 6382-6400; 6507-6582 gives 0.03 mag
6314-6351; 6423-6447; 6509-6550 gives 0.00 mag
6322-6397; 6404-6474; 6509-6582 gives 0.01 mag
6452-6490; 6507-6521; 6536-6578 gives -0.02 mag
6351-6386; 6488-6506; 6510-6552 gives 0.07 mag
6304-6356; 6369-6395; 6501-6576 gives 0.03 mag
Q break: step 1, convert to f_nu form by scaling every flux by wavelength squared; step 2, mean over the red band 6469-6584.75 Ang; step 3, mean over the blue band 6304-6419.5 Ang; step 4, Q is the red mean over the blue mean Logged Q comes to 1.09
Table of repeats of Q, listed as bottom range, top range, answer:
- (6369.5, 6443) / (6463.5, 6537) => 1.06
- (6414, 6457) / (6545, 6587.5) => 1.05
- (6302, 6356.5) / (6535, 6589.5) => 1.11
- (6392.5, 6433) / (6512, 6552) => 1.11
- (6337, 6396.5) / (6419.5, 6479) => 1.06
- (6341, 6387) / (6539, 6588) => 1.11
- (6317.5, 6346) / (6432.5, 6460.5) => 1.07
